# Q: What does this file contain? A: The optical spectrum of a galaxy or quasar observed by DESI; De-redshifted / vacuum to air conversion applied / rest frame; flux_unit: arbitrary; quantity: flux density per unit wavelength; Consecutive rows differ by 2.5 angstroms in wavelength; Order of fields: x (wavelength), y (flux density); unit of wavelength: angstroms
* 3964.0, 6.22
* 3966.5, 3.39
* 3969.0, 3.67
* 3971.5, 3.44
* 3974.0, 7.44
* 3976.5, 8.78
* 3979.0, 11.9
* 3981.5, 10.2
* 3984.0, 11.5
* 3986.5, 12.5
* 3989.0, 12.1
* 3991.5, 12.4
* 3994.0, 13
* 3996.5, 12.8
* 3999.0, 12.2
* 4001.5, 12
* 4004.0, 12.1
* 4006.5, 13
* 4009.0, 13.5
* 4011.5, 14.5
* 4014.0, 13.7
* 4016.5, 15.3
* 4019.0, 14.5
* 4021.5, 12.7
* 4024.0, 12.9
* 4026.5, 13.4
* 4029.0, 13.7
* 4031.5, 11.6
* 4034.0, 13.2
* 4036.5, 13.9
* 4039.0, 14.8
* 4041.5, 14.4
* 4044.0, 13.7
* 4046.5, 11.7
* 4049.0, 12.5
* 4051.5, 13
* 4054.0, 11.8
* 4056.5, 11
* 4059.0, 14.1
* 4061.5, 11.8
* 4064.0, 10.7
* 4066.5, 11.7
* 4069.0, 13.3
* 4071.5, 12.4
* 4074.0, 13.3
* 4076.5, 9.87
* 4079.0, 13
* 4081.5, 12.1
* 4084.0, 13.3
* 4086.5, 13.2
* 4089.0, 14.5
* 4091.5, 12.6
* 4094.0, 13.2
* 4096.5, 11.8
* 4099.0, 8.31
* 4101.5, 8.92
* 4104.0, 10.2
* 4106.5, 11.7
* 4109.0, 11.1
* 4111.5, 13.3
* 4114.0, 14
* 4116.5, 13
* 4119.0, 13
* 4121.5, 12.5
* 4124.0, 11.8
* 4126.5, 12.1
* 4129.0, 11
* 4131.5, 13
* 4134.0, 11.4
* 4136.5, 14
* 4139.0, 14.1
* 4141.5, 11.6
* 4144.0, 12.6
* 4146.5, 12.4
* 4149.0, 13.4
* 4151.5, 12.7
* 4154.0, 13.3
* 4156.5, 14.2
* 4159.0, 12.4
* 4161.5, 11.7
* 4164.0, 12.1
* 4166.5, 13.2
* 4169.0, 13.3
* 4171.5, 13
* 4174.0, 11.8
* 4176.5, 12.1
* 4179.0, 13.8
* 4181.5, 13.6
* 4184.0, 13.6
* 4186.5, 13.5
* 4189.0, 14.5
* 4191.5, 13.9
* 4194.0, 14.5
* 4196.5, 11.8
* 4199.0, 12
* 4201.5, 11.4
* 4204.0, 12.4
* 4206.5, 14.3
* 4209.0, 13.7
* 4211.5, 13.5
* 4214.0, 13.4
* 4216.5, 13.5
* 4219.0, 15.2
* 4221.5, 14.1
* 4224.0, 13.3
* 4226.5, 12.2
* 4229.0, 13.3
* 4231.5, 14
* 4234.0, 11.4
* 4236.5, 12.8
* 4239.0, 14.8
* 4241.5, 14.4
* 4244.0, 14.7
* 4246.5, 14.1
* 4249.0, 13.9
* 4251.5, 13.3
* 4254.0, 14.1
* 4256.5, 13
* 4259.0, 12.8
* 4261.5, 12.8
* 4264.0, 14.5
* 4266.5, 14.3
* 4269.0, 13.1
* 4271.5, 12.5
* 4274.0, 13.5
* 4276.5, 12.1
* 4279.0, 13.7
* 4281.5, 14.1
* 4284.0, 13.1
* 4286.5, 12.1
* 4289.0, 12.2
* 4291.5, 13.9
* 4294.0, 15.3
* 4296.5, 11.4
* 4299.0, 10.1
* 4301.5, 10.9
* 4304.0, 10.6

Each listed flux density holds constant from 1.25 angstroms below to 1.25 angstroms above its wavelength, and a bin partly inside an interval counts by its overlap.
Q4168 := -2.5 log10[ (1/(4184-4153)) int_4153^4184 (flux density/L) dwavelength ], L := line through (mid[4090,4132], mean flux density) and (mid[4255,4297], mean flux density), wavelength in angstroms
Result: -0.05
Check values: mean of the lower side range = 11.8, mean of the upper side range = 13.2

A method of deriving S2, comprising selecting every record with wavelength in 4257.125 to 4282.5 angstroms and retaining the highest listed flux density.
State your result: 14.5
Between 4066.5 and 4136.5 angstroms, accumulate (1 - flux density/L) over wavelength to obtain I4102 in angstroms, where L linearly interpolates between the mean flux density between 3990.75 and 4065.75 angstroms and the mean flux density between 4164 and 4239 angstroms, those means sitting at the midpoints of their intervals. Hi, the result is 4.9 angstroms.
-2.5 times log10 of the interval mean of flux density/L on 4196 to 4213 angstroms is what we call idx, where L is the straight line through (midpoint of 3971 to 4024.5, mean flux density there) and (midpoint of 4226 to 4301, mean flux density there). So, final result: 0.02 mag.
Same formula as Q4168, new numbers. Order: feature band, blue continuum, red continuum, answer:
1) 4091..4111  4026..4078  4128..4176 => 0.15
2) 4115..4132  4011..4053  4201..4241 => 0.09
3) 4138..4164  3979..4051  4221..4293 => 0.03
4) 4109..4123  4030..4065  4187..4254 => 0.01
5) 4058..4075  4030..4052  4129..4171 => 0.06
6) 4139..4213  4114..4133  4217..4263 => 0.00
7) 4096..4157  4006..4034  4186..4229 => 0.10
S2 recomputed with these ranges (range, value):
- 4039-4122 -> 14.8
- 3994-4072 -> 15.3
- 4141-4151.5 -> 13.4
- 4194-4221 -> 15.2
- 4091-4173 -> 14.2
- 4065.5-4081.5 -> 13.3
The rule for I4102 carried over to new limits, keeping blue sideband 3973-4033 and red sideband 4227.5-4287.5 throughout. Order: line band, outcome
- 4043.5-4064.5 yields 0.6 angstroms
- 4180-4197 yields -0.7 angstroms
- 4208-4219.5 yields -0.4 angstroms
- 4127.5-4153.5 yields 0.7 angstroms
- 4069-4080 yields 0.4 angstroms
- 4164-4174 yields 0.2 angstroms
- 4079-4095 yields -0.5 angstroms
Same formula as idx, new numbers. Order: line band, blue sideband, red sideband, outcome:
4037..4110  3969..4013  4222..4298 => -0.04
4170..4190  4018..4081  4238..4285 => 0.00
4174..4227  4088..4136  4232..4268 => -0.02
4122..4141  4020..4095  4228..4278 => 0.05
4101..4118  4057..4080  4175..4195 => 0.07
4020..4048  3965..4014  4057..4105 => -0.18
